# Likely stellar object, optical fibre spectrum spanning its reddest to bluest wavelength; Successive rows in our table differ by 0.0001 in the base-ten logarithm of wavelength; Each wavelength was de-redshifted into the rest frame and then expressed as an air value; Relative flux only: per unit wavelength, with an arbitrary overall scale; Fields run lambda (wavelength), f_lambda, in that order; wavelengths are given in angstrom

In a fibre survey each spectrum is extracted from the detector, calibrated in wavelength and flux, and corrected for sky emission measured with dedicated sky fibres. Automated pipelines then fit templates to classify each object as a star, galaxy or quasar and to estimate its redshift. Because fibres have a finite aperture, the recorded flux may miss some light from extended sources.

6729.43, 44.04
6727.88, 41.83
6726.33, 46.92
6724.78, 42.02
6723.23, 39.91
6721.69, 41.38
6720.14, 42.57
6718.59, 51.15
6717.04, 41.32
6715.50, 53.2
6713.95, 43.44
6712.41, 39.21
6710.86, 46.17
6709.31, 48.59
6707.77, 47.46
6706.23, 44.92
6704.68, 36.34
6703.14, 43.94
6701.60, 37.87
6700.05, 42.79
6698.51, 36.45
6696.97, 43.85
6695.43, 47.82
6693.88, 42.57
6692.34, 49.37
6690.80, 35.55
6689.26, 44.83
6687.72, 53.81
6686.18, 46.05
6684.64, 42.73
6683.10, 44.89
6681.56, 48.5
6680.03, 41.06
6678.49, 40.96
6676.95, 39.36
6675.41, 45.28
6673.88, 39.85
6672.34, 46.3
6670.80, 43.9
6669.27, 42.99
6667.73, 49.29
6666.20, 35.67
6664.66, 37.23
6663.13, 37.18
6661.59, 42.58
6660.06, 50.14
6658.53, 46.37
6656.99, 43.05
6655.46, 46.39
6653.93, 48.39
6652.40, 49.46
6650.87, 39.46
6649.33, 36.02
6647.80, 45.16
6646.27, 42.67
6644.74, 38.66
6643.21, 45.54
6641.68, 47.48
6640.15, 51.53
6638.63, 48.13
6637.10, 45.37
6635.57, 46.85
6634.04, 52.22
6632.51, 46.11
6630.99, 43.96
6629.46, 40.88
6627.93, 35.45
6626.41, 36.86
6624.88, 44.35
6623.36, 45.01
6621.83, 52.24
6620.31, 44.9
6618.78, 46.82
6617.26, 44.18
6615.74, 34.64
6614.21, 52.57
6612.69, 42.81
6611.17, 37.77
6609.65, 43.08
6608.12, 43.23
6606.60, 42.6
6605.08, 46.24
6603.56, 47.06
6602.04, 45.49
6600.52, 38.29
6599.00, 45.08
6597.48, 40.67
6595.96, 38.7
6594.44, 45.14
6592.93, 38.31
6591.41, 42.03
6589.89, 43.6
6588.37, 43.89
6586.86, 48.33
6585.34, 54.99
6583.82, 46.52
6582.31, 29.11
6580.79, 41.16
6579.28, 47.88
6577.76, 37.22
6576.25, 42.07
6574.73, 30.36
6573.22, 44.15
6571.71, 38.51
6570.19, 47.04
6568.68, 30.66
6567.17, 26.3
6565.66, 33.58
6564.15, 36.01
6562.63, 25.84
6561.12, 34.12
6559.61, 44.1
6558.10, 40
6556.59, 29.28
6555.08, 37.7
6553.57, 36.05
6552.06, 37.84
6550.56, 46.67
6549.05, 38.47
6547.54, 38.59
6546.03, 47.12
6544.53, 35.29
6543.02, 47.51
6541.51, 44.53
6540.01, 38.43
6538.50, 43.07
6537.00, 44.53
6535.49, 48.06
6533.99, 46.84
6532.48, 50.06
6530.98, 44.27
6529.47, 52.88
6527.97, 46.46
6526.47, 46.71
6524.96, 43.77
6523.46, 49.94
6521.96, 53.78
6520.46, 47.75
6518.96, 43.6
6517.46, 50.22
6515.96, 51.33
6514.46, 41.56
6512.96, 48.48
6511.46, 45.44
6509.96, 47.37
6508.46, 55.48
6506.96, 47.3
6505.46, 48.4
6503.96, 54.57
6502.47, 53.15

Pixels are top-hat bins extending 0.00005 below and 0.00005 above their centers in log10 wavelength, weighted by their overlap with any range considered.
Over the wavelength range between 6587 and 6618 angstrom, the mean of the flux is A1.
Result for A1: 42.9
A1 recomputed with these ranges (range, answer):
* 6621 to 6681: 43.9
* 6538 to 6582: 38.5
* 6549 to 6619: 40.5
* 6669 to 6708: 43.4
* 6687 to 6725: 43.9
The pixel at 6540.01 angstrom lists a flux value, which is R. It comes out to 38.43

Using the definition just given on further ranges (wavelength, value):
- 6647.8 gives 45.16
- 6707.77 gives 47.46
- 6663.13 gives 37.18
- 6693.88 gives 42.57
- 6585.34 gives 54.99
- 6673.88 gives 39.85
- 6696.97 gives 43.85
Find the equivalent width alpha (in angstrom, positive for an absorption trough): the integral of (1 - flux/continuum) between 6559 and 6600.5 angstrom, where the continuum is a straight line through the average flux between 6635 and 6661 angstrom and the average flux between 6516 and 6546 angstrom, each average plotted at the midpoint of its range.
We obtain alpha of 5.5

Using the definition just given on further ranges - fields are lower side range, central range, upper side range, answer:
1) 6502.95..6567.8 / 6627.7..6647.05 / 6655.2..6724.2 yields -0.7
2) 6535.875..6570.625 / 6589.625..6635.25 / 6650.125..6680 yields -2.6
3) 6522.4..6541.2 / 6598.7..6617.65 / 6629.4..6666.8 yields 0.8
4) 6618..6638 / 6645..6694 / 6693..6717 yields 0.5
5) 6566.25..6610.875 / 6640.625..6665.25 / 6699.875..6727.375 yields -0.5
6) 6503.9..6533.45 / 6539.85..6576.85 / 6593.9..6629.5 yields 6.5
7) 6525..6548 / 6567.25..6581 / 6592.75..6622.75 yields 1.6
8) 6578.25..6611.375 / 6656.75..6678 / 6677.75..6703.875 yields 0.4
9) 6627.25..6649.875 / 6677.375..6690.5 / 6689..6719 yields -0.3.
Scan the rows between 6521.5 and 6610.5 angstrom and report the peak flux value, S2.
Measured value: 54.99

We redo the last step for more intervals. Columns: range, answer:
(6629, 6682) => 52.22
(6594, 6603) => 45.49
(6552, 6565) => 44.1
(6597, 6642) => 52.57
